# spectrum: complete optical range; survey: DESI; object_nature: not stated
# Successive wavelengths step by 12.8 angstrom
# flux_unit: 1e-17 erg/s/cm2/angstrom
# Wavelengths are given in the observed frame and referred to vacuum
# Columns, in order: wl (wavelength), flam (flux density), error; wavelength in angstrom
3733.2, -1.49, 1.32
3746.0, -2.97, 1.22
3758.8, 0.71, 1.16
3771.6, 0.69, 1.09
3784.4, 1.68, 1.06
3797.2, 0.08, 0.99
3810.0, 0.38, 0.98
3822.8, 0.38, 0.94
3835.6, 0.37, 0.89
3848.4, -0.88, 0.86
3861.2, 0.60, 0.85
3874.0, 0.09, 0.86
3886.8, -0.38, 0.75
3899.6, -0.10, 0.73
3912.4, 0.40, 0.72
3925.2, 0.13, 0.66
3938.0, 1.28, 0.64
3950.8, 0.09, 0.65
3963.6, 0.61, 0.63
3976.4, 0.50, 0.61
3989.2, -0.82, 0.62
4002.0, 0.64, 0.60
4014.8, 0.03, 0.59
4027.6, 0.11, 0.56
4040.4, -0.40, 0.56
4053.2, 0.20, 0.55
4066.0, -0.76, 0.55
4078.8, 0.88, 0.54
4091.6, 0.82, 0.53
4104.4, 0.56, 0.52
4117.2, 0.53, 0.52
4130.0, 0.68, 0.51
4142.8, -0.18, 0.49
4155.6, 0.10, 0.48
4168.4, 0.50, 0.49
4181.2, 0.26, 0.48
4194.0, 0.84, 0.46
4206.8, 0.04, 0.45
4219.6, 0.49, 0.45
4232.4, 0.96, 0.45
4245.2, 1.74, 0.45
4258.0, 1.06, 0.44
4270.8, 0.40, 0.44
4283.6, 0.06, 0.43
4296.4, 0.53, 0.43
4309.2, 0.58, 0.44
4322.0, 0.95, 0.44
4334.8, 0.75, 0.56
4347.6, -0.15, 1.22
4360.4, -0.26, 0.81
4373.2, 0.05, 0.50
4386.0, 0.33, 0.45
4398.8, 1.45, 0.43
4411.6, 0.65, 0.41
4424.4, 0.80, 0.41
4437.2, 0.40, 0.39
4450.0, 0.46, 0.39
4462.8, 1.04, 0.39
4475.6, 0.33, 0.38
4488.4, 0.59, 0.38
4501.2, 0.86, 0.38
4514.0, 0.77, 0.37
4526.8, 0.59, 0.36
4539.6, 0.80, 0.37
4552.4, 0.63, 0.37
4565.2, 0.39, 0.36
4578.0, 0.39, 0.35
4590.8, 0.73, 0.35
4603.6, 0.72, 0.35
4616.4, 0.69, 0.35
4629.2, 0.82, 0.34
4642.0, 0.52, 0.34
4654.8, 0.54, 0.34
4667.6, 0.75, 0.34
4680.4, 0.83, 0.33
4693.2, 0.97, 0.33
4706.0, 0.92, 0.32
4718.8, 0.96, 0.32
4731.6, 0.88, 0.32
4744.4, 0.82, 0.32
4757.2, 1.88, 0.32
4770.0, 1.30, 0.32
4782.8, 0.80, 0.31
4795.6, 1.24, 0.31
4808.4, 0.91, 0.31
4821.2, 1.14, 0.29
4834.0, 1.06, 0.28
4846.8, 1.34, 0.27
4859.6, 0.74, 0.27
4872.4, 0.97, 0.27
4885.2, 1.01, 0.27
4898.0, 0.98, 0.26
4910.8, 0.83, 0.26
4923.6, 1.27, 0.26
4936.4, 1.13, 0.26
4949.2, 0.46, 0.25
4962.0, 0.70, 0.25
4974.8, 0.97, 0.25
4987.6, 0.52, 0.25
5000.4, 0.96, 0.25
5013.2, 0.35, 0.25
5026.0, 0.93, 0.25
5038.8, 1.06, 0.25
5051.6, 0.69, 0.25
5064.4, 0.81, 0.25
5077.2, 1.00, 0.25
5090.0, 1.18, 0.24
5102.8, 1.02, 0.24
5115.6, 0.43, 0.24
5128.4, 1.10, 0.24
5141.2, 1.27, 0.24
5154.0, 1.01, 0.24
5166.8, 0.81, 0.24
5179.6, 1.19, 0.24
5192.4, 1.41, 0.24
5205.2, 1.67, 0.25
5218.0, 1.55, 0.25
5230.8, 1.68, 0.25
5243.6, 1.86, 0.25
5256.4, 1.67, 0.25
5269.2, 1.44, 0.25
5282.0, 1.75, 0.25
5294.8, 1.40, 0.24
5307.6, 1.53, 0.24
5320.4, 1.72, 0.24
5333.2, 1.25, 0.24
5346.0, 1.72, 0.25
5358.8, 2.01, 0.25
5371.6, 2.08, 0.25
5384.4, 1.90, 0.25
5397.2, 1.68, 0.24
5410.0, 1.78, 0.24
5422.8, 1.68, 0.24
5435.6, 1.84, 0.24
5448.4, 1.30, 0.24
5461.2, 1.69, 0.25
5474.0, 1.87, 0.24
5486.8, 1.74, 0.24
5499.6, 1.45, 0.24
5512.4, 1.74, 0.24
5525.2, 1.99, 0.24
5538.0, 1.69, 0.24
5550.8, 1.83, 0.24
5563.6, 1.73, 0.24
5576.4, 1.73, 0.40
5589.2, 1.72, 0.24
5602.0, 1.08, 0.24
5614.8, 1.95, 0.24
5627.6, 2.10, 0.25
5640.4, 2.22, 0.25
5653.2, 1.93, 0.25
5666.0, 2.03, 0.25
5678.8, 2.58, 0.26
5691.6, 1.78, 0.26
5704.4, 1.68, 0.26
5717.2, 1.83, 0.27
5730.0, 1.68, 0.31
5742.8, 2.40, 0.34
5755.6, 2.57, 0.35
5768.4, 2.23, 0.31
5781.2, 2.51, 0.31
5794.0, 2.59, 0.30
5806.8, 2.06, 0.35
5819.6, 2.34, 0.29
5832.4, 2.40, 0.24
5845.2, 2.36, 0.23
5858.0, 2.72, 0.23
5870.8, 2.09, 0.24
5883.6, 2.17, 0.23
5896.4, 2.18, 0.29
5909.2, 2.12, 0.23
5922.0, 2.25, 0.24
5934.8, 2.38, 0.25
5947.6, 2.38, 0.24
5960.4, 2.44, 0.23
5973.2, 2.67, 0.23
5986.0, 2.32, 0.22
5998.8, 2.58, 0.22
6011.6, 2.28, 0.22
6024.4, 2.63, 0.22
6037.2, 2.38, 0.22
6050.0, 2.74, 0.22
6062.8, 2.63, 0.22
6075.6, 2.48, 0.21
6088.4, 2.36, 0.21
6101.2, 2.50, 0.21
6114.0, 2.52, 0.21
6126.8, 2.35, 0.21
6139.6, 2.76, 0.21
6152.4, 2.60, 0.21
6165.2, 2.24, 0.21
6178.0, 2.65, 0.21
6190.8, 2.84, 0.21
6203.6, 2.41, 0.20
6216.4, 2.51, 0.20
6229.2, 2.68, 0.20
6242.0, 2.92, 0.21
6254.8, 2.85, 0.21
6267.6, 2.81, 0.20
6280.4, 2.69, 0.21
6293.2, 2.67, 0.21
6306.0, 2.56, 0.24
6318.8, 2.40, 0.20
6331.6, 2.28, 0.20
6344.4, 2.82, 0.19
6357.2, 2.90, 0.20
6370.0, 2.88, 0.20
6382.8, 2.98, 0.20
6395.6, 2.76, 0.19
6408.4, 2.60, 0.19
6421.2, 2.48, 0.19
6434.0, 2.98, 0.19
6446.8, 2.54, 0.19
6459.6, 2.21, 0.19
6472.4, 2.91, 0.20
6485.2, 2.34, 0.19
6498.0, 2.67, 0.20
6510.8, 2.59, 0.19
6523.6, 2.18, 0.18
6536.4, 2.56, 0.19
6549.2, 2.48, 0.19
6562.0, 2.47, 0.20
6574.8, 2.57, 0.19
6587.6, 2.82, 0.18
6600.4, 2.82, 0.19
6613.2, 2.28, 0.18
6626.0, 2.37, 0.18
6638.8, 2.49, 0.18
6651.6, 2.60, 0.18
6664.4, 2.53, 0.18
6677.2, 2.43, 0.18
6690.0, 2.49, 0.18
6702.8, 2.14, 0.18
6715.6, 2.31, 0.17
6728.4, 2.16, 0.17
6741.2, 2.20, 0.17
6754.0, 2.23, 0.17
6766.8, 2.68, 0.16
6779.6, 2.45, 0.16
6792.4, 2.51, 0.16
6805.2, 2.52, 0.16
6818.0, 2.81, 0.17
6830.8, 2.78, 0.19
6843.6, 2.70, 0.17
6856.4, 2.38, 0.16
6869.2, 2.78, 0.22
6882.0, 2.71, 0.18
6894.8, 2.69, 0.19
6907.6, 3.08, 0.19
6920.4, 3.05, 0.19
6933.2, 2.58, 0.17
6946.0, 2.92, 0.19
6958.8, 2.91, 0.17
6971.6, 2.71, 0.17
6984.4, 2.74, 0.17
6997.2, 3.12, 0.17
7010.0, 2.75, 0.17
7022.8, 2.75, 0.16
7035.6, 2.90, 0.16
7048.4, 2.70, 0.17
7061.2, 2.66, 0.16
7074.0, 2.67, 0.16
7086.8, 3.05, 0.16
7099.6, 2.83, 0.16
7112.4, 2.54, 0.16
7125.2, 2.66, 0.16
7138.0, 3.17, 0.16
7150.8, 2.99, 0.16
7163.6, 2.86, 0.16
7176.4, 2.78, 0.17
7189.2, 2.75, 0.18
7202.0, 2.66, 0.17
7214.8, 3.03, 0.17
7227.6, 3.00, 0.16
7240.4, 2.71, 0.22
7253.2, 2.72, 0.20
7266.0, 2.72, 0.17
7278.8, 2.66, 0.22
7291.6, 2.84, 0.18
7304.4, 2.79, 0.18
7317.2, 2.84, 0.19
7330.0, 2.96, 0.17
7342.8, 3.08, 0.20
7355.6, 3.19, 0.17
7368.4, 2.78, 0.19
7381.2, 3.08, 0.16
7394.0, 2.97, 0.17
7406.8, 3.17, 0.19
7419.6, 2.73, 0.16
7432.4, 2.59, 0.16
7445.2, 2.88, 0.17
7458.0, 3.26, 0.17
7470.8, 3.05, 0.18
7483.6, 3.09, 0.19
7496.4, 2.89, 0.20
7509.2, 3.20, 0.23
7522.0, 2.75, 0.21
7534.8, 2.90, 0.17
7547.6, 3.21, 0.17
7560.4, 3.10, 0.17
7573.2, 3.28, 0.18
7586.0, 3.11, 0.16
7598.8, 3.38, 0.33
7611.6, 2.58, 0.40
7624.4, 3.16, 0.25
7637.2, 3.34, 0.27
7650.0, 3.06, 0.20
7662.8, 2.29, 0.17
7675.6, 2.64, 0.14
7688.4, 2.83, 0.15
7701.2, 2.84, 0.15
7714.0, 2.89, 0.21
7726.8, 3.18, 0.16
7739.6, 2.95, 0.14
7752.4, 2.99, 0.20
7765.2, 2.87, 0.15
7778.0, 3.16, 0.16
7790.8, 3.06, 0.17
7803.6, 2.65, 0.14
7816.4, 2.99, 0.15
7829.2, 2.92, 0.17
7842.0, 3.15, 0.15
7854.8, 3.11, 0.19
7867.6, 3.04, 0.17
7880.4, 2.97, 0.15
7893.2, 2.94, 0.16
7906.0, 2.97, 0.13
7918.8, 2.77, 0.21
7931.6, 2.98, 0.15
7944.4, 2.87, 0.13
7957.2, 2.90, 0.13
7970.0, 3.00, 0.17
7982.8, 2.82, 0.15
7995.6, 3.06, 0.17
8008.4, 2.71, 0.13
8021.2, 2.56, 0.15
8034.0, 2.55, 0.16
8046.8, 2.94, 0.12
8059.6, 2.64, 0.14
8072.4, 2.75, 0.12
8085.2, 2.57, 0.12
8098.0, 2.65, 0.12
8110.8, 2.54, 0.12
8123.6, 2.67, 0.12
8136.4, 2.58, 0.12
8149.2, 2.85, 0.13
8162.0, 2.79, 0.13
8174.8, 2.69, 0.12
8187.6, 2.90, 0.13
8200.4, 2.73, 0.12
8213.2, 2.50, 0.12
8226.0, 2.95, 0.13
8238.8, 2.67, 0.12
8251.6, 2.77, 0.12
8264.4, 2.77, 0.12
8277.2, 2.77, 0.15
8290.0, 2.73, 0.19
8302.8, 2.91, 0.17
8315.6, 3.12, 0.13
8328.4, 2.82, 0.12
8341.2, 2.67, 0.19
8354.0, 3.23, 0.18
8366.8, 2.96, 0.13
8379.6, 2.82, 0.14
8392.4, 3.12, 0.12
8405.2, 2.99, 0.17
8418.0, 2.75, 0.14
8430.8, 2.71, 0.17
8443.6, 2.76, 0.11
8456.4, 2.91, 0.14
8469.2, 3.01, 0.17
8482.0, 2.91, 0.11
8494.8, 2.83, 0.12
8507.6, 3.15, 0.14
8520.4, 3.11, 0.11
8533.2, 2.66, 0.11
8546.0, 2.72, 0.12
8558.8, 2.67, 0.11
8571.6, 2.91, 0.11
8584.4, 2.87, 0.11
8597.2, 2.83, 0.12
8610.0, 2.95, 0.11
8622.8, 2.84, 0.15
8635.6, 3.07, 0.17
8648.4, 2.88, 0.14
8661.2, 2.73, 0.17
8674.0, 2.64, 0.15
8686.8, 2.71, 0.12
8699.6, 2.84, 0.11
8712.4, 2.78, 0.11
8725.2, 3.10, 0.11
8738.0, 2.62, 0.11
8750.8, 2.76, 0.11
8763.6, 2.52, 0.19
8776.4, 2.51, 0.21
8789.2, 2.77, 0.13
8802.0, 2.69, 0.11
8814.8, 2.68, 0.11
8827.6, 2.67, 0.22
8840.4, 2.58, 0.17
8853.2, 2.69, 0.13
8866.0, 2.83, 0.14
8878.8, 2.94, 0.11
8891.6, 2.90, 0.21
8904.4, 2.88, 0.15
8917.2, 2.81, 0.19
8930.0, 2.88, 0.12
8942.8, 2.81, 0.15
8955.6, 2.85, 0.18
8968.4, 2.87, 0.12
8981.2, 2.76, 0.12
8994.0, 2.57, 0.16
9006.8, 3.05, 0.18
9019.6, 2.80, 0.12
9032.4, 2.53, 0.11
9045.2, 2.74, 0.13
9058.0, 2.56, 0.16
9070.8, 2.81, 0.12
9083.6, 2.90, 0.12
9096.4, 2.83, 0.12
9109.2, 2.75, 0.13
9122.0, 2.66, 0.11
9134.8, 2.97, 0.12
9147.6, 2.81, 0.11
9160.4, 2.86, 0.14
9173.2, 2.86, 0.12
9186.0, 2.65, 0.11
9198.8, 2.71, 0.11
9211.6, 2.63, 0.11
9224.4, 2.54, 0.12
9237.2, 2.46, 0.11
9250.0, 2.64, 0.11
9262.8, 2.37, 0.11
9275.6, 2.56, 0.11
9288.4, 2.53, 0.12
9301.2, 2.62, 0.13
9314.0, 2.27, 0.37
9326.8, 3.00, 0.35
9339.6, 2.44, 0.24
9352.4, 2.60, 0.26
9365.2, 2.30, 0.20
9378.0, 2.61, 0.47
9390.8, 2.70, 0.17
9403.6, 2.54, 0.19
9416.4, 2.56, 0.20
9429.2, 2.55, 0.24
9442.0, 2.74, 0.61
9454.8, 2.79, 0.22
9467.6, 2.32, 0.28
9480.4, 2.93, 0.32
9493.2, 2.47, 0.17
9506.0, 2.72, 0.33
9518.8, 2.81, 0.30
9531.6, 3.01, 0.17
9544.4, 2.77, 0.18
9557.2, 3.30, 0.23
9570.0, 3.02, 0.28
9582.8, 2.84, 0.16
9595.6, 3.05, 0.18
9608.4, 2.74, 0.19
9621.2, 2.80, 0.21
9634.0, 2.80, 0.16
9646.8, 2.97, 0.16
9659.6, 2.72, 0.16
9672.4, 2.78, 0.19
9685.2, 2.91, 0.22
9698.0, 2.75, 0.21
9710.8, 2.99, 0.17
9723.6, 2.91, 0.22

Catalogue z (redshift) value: 0.301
